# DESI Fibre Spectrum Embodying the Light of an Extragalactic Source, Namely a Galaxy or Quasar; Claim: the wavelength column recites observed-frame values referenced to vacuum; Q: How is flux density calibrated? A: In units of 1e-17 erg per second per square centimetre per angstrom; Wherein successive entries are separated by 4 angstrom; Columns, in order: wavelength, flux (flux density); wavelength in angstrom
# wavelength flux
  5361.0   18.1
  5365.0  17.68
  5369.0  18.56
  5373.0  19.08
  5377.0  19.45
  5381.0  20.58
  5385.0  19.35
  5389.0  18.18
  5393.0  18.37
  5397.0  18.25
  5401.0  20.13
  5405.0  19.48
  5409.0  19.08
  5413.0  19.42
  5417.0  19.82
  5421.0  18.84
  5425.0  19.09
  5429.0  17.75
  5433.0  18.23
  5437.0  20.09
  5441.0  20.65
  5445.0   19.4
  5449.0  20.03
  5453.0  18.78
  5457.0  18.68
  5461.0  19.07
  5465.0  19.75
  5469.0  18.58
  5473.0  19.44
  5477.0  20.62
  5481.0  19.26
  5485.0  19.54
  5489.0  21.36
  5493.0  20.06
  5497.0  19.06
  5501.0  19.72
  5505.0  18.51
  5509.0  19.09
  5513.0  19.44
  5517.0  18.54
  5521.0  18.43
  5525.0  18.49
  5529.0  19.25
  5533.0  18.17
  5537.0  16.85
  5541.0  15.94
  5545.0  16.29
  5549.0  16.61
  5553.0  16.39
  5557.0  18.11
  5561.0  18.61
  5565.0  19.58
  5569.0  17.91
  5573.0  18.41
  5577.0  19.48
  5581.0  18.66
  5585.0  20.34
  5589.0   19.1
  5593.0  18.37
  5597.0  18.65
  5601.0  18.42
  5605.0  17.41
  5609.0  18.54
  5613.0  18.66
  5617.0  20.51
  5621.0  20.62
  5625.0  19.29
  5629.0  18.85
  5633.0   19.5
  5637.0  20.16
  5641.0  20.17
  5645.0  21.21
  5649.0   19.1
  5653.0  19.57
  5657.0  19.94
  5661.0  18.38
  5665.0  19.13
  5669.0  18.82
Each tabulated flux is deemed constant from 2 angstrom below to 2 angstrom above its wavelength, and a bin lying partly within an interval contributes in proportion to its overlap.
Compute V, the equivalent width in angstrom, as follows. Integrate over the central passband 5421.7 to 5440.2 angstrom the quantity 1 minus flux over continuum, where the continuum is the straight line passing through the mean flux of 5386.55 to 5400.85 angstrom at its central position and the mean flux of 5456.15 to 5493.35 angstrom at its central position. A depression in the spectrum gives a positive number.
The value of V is 0.1 angstrom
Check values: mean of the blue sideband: 18.5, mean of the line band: 18.9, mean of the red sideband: 19.6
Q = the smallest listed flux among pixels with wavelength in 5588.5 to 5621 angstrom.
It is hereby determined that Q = 17.41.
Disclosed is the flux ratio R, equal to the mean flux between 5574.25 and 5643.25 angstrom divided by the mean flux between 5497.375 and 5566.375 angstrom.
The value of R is 1.1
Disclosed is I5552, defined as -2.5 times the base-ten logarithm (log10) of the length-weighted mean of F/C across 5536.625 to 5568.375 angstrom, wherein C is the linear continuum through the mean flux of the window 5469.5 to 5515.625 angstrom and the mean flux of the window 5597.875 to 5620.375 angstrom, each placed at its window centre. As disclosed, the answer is 0.110 mag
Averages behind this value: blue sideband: 19.6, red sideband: 18.8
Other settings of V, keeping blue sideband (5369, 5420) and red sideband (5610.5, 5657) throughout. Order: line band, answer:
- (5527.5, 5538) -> 0.75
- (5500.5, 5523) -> 0.69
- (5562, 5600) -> 1.42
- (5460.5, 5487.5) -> -0.15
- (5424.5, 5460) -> 0.27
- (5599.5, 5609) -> 0.82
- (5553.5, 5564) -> 0.76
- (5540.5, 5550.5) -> 1.67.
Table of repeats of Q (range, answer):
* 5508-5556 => 15.94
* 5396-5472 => 17.75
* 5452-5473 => 18.58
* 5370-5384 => 19.08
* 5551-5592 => 16.39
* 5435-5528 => 18.43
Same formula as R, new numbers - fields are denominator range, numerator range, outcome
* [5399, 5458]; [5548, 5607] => 0.95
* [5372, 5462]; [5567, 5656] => 1.00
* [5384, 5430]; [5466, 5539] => 1.01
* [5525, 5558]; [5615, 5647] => 1.16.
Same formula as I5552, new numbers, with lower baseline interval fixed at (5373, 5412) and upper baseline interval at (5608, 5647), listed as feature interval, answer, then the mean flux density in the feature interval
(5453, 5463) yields 0.03 mag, 18.9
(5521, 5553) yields 0.13 mag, 17.4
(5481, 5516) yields 0.00 mag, 19.5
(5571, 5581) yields 0.04 mag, 18.9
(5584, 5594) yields 0.02 mag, 19.3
